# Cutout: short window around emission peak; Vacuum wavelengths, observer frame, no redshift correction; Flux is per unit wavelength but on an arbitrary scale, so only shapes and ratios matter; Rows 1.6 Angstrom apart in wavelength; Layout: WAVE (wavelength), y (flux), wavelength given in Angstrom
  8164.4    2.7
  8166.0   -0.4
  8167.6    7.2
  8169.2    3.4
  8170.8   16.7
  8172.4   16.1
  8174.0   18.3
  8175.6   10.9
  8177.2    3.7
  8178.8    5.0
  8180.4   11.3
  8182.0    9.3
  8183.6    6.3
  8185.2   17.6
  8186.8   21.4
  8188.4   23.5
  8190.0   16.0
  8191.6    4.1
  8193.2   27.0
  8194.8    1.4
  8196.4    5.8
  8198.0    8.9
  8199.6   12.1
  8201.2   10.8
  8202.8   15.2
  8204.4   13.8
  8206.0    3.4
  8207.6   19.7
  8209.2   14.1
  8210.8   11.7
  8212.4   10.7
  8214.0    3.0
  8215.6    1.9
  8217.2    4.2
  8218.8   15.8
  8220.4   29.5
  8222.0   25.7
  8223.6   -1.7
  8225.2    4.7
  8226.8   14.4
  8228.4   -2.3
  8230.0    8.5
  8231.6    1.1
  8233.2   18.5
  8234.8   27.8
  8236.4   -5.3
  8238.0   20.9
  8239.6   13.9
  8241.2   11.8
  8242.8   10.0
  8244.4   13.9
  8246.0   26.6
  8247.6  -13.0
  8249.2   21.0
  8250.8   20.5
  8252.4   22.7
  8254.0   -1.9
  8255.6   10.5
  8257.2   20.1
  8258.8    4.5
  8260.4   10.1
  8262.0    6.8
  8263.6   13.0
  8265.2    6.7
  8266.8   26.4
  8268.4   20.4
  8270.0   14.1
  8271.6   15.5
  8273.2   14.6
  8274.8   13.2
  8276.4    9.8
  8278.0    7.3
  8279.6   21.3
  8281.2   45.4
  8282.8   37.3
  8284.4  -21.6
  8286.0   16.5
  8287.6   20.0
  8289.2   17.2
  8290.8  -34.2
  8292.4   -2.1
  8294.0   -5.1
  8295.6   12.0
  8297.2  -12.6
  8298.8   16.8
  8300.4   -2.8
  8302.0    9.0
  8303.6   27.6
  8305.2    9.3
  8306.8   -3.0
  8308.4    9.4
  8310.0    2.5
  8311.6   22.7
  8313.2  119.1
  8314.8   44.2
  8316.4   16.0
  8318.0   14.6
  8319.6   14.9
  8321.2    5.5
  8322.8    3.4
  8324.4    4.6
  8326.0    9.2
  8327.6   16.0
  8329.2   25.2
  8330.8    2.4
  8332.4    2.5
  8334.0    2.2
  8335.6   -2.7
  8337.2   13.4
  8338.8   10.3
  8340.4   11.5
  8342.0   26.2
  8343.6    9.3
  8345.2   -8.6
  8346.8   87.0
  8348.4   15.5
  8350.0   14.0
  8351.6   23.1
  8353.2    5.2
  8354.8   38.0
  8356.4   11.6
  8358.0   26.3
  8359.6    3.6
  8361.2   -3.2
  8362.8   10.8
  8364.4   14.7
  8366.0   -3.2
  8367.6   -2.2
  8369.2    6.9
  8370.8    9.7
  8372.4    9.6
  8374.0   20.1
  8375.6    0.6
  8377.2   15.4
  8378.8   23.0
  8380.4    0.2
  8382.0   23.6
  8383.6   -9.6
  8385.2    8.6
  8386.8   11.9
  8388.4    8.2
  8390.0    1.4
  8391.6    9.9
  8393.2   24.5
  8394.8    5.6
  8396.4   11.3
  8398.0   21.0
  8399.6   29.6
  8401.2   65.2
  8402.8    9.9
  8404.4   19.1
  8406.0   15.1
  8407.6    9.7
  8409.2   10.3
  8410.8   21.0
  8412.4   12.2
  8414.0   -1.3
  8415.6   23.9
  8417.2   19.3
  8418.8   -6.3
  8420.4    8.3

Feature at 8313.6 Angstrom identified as H-beta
